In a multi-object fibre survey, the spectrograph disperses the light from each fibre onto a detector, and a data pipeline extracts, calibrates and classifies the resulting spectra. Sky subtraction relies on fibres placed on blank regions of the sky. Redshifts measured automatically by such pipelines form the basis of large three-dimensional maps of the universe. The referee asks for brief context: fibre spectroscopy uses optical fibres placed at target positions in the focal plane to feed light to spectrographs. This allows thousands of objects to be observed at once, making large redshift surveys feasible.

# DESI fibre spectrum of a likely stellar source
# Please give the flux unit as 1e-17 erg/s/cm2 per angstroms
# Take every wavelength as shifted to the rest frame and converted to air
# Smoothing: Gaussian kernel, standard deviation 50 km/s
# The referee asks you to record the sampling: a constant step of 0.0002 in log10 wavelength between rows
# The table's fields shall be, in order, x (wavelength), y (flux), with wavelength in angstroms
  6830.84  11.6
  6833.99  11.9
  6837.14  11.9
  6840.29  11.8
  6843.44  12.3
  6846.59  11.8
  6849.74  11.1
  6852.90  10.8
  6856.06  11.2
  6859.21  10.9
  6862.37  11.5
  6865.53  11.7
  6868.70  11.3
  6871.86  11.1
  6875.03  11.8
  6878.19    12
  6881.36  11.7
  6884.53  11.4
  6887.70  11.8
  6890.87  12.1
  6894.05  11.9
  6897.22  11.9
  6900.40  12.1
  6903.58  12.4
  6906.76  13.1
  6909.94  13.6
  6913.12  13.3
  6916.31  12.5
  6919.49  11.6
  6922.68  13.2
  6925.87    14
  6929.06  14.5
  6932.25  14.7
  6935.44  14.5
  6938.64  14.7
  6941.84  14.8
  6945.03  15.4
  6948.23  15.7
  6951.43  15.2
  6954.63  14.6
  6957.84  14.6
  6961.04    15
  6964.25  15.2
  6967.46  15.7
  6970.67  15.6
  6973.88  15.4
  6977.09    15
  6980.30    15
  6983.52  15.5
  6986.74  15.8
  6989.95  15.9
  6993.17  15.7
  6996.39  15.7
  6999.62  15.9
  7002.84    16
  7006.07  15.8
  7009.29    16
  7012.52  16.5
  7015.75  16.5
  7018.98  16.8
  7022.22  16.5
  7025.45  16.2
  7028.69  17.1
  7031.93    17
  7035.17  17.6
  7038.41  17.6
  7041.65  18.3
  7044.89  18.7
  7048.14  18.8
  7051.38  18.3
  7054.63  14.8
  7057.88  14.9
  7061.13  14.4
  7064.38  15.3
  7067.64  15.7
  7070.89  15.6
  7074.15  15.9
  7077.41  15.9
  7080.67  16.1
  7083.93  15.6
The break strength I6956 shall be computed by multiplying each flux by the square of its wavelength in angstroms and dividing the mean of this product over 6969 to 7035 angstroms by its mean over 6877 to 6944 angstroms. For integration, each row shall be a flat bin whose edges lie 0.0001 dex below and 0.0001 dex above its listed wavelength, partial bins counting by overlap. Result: 1.27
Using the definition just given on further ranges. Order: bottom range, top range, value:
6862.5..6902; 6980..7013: 1.39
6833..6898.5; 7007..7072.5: 1.50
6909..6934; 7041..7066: 1.29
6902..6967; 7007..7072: 1.21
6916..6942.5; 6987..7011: 1.17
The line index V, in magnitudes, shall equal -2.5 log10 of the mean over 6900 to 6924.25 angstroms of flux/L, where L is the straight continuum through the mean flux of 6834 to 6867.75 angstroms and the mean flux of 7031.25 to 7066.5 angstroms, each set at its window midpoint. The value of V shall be 0.034 mag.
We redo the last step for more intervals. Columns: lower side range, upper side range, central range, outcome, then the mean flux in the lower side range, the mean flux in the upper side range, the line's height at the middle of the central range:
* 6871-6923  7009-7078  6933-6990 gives -0.08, 12.2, 16.6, 14.1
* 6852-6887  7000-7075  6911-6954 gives -0.06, 11.4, 16.5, 13.3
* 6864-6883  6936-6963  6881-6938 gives 0.03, 11.6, 15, 13.2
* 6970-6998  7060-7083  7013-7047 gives -0.11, 15.5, 15.6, 15.5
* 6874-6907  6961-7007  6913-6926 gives 0.03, 12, 15.6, 13.1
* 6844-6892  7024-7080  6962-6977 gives -0.08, 11.5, 16.6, 14.3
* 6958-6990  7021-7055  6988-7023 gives 0.02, 15.4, 17.5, 16.4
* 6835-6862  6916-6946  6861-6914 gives 0.06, 11.5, 14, 12.7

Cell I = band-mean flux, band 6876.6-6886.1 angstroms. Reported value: 11.7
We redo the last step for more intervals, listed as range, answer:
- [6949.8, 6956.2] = 14.9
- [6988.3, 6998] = 15.8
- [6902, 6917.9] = 13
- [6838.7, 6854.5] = 11.6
